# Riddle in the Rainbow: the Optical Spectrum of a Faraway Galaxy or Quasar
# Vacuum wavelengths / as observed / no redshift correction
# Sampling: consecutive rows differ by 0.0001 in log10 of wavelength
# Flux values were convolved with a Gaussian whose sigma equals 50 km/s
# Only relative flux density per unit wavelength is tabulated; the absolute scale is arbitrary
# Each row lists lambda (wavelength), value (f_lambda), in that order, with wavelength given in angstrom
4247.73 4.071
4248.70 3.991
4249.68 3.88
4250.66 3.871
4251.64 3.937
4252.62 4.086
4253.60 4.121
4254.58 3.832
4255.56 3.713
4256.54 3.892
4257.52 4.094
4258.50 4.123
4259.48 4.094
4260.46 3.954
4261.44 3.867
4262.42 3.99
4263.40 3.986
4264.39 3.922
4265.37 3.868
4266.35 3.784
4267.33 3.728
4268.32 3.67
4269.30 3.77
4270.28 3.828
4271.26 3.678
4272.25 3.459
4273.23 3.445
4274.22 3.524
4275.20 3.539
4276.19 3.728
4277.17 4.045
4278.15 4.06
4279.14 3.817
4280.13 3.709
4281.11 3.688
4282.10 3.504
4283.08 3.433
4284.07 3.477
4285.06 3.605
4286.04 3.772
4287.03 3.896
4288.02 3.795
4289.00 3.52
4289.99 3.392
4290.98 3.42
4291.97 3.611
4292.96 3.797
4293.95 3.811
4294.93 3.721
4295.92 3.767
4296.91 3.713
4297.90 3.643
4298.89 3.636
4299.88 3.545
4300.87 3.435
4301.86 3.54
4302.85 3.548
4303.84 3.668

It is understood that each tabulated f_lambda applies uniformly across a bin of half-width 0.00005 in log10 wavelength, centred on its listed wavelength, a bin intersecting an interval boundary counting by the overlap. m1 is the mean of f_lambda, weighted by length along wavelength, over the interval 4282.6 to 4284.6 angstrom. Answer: 3.45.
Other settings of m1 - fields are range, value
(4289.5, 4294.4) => 3.6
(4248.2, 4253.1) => 3.96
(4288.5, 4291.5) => 3.45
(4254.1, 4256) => 3.77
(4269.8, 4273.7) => 3.6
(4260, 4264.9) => 3.94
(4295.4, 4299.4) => 3.69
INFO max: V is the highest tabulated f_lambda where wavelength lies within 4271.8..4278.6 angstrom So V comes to 4.06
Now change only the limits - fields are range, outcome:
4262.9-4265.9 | 3.986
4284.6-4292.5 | 3.896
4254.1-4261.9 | 4.123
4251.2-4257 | 4.121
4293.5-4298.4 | 3.811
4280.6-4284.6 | 3.688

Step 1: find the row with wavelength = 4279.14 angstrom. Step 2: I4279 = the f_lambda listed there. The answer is 3.817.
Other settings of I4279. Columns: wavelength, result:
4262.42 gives 3.99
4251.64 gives 3.937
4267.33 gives 3.728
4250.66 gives 3.871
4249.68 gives 3.88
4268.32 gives 3.67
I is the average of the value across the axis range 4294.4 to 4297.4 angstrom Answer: 3.74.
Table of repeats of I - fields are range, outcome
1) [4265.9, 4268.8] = 3.72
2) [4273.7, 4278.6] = 3.78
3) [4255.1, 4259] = 3.96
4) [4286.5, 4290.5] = 3.65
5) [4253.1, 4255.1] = 3.97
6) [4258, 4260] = 4.11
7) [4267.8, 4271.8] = 3.73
